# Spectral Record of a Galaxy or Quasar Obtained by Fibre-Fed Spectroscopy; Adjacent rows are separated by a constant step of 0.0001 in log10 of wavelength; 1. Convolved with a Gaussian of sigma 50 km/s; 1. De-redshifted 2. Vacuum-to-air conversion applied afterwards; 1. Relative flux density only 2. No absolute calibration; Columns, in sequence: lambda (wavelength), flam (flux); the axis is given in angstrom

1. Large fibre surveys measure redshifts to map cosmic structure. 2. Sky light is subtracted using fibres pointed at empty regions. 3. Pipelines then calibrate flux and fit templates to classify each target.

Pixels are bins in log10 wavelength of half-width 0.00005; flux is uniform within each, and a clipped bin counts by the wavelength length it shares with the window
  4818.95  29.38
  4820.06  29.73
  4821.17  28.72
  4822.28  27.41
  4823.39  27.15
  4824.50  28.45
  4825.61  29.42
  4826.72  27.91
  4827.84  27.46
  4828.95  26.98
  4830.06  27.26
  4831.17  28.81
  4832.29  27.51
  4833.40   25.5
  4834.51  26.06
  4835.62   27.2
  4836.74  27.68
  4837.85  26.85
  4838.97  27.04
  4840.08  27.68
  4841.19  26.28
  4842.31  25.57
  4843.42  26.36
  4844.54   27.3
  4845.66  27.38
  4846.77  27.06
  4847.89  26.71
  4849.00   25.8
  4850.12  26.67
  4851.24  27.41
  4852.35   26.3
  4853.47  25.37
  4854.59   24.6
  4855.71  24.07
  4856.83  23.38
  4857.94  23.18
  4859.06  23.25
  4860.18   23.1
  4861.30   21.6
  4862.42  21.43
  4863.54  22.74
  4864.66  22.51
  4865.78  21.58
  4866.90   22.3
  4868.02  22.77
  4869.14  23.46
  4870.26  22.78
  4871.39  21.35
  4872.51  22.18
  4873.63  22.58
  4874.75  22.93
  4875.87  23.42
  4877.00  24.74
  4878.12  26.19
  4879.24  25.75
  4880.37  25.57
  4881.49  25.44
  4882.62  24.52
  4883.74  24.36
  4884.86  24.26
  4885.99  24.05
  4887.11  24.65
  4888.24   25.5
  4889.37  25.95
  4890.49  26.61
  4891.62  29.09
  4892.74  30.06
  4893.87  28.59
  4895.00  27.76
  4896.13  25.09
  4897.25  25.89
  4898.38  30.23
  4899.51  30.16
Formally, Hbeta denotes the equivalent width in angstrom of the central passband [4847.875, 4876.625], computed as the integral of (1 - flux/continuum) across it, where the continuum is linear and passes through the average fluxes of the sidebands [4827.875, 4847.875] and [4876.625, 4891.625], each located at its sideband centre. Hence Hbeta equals 2.9 angstrom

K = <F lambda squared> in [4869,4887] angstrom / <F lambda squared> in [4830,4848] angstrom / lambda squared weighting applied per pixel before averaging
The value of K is 0.91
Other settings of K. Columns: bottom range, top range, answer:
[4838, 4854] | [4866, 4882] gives 0.90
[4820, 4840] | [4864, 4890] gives 0.88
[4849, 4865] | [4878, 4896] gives 1.10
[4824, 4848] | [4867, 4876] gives 0.84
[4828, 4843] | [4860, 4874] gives 0.84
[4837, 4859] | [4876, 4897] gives 1.01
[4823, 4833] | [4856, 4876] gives 0.82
